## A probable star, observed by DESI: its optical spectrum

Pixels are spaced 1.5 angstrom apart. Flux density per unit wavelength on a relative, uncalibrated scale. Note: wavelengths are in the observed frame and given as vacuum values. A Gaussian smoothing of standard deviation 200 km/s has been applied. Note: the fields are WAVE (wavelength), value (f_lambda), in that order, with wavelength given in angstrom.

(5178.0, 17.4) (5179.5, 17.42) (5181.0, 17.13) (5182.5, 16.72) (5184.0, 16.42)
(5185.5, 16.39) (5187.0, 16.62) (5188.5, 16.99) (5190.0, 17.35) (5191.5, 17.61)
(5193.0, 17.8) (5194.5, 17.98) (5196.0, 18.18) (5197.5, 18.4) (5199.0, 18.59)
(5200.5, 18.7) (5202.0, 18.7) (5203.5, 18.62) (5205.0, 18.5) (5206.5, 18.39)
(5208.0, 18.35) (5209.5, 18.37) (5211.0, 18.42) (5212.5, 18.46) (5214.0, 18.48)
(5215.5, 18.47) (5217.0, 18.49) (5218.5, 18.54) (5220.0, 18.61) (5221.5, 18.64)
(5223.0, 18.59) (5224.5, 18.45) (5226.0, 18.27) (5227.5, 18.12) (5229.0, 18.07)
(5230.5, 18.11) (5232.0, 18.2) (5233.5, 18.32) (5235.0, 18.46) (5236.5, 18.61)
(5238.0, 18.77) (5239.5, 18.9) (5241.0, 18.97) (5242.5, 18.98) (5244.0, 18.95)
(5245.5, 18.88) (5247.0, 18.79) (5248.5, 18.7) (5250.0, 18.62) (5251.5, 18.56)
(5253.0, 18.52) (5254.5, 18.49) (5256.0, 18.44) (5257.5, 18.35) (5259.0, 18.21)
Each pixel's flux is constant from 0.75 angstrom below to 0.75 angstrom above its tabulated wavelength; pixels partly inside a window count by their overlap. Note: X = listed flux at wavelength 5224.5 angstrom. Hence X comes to 18.45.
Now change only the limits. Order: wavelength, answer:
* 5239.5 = 18.9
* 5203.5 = 18.62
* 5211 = 18.42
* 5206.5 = 18.39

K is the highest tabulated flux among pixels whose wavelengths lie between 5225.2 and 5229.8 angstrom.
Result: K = 18.27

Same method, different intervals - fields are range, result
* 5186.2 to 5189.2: 16.99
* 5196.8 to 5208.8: 18.7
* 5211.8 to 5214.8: 18.48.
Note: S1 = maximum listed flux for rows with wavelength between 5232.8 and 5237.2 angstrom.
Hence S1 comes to 18.61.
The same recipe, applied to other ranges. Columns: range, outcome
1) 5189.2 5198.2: 18.4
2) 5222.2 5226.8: 18.59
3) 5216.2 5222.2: 18.64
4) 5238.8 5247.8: 18.98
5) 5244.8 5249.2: 18.88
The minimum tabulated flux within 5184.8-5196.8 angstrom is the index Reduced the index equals 16.39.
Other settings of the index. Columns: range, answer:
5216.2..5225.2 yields 18.45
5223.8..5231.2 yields 18.07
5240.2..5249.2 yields 18.7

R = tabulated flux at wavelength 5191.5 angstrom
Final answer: 17.61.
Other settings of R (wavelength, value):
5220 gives 18.61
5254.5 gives 18.49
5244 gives 18.95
